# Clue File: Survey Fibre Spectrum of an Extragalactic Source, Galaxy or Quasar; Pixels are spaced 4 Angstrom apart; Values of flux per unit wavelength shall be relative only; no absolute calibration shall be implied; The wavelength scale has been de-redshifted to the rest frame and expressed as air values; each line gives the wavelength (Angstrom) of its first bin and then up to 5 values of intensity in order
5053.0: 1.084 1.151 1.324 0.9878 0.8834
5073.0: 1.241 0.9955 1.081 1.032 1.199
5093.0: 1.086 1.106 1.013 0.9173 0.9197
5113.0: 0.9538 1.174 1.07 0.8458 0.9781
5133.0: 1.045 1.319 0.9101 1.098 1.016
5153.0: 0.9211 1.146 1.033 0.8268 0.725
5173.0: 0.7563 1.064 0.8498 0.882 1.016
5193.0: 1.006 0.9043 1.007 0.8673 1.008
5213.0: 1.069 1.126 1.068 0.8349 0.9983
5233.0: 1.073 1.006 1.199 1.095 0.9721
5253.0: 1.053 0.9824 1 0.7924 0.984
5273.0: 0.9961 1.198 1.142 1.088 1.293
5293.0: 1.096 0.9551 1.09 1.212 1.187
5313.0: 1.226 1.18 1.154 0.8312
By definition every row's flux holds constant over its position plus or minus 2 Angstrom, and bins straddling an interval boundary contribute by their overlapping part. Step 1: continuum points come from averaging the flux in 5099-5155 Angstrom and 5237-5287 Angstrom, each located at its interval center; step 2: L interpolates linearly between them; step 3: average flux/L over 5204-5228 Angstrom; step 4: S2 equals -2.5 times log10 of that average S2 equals 0.03 mag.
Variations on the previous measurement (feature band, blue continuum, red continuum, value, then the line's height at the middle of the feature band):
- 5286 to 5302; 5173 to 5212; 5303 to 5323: 0.04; 1.15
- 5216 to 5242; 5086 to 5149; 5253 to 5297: 0.02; 1.05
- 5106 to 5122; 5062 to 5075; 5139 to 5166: 0.01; 1.03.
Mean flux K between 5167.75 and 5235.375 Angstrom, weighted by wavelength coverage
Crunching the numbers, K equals 0.959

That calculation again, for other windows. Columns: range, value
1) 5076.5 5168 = 1.03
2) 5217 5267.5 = 1.01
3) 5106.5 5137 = 1.02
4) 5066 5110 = 1.04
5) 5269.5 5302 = 1.1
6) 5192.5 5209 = 0.948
